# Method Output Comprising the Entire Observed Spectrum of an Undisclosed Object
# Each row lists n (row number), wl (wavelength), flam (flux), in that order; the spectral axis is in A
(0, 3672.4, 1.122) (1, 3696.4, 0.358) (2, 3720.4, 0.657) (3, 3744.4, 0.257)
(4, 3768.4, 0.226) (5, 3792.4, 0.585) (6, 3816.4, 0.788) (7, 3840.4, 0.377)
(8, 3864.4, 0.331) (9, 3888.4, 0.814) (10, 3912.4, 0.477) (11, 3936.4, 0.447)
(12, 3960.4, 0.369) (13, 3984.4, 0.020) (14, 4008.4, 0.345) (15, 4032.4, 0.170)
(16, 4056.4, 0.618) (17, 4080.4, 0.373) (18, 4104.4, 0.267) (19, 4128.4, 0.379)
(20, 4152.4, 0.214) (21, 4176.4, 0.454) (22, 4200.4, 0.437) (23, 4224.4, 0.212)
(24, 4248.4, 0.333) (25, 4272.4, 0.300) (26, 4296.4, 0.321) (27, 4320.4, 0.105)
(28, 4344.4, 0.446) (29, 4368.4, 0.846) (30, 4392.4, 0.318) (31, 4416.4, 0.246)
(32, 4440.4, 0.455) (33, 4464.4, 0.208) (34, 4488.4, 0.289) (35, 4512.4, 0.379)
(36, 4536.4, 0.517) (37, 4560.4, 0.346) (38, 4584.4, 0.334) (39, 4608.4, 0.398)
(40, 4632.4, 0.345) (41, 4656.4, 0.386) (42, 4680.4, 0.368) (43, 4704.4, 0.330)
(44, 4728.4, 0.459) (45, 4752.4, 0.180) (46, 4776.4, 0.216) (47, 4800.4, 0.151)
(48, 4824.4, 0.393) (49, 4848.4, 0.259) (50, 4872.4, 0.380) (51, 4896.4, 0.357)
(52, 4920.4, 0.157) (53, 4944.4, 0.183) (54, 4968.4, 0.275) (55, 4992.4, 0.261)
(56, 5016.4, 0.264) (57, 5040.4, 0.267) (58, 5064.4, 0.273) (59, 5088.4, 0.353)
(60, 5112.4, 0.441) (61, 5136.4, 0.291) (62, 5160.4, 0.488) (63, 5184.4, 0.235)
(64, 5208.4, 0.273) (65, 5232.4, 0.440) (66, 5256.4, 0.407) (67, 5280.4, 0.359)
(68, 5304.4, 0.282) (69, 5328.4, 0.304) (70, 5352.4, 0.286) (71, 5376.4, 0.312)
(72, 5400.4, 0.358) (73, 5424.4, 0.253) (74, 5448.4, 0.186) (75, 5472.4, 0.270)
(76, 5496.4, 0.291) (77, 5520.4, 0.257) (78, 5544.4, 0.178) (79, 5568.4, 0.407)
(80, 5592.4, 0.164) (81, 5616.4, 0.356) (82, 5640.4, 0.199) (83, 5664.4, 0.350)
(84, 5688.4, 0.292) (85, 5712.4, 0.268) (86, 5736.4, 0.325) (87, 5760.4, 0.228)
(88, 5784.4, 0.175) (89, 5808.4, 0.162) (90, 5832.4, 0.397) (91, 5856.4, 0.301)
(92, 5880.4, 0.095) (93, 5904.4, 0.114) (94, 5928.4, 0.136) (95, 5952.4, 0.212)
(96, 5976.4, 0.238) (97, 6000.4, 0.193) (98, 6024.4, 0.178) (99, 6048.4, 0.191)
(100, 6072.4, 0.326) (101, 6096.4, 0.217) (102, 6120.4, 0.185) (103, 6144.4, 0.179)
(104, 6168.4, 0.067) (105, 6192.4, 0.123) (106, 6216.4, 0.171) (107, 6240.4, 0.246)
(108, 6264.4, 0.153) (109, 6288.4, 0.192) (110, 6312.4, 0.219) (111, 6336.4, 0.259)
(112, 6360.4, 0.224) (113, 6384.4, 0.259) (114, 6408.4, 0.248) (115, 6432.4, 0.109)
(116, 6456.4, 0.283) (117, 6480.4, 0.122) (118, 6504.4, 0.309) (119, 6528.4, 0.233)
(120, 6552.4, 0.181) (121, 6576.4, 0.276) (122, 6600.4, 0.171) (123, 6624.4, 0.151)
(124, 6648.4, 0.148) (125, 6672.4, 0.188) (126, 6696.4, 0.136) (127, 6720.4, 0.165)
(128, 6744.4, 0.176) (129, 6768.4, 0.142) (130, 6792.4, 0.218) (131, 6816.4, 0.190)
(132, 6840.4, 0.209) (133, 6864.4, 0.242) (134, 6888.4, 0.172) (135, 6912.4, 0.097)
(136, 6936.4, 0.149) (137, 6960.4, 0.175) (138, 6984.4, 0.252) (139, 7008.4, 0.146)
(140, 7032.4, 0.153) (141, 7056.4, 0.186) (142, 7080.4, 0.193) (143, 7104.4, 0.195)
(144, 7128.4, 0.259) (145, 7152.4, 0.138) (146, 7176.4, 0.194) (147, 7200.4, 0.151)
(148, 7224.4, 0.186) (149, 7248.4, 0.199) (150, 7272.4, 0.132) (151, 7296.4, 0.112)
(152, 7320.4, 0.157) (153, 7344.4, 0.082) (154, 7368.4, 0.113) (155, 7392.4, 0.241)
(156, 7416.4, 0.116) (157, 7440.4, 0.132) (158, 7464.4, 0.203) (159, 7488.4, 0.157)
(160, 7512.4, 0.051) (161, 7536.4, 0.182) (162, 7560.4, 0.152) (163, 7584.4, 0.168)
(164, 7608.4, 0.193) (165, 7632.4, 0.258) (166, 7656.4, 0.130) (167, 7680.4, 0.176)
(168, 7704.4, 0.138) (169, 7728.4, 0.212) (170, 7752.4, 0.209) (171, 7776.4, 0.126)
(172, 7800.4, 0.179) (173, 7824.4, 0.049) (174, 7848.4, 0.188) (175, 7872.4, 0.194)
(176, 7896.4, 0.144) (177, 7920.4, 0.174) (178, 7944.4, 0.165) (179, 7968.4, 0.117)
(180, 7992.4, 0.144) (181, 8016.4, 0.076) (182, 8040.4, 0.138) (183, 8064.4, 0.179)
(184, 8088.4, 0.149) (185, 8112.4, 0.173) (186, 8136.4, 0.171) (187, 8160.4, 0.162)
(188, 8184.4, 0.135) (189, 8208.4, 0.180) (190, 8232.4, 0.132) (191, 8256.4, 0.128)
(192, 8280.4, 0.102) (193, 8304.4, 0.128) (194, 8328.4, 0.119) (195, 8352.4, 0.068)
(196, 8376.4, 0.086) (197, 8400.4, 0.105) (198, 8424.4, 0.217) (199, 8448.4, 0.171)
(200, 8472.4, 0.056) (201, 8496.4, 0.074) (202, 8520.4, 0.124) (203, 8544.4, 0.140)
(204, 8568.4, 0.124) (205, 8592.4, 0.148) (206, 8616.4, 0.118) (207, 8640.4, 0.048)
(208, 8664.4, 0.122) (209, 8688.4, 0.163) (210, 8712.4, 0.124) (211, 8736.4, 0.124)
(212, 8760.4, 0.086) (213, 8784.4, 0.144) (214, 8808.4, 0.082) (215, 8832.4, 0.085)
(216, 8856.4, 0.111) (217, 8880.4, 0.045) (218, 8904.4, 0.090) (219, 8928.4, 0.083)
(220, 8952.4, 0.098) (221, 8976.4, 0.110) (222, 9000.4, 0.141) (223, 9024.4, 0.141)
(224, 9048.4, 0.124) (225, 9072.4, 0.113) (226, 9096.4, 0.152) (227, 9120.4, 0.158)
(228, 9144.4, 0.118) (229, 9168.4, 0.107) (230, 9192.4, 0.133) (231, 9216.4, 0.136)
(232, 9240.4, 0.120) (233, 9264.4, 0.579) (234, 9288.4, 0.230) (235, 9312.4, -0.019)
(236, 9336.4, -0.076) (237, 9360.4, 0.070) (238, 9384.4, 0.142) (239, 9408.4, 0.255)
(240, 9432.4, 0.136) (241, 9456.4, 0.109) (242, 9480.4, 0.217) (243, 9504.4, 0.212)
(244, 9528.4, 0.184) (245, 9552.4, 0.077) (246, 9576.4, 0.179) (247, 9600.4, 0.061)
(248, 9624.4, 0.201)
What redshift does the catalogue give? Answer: 1.486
